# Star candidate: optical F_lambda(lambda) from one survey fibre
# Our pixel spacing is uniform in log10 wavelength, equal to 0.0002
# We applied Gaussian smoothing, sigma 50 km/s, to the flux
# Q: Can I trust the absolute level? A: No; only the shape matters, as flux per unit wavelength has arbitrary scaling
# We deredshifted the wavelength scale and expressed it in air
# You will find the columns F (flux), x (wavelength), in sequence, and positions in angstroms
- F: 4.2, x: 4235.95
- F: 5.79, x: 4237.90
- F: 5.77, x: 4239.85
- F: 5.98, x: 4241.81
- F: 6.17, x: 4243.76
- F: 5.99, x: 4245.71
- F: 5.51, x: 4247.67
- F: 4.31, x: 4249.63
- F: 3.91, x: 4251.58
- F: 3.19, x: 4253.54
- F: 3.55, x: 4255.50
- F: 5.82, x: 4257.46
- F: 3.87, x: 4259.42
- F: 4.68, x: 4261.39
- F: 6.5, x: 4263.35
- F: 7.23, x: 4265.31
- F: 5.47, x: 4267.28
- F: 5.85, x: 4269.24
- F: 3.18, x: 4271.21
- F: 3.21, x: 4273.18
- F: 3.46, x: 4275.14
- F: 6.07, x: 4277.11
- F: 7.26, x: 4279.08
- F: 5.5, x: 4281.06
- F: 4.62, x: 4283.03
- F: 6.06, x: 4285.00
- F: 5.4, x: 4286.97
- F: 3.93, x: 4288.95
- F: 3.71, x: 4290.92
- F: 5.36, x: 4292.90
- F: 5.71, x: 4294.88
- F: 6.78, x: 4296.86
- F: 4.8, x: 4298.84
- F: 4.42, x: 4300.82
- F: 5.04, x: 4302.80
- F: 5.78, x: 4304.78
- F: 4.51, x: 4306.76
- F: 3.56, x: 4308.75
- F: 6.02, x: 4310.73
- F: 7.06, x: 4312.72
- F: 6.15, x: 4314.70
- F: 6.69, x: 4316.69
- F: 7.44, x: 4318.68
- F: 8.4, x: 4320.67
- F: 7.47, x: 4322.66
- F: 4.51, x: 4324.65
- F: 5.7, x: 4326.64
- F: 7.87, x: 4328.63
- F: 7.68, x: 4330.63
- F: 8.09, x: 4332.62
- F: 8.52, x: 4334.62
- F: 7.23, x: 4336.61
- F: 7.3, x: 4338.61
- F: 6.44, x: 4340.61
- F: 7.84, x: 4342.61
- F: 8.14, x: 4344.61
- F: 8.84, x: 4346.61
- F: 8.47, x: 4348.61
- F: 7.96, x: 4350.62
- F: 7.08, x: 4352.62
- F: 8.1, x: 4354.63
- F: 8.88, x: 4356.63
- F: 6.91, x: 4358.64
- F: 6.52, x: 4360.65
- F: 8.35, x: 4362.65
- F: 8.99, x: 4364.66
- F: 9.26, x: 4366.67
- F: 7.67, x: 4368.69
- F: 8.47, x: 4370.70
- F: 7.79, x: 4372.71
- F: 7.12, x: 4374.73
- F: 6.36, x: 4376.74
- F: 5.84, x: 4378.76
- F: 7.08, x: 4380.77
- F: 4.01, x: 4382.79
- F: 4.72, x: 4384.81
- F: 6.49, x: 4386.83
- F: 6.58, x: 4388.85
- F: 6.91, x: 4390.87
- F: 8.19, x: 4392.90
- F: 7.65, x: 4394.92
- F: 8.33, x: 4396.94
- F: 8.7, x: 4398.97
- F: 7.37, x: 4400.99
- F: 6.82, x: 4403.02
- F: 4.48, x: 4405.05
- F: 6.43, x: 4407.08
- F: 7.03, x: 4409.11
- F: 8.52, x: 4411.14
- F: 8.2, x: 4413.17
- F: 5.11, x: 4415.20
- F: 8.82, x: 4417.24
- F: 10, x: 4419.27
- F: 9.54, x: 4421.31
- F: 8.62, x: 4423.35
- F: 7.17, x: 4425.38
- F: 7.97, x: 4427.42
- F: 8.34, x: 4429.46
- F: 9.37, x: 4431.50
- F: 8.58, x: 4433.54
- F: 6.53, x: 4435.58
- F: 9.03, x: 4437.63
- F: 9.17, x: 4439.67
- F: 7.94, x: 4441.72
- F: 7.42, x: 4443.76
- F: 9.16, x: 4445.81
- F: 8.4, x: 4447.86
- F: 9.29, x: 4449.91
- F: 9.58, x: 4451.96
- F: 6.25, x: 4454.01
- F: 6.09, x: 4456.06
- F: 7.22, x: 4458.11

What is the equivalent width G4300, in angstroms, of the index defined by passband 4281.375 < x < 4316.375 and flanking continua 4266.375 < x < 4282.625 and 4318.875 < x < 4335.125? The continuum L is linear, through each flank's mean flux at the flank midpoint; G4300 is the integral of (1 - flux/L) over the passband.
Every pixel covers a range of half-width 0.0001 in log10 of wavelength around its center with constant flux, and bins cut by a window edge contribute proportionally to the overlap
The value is 4.4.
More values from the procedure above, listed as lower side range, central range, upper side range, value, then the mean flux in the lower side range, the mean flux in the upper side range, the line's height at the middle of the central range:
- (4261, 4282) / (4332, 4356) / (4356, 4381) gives -2.7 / 5.33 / 7.63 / 7.05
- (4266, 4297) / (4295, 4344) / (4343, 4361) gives 1.2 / 5.07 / 7.92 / 6.61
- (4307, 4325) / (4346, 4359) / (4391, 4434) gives -2.2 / 6.36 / 7.84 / 6.92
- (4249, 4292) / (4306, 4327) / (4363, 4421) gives -1.4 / 4.86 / 7.29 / 5.78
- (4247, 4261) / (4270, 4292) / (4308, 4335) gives 2.2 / 4.3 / 6.79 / 5.29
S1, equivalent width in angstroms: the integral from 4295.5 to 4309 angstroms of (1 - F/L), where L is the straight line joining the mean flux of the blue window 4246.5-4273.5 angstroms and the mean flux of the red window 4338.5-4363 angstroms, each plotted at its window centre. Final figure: 2.3 angstroms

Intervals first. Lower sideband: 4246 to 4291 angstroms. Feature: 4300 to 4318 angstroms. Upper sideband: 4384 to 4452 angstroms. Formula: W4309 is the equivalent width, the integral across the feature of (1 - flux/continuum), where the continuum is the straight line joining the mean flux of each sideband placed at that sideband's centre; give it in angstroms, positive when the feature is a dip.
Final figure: 0.6 angstroms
